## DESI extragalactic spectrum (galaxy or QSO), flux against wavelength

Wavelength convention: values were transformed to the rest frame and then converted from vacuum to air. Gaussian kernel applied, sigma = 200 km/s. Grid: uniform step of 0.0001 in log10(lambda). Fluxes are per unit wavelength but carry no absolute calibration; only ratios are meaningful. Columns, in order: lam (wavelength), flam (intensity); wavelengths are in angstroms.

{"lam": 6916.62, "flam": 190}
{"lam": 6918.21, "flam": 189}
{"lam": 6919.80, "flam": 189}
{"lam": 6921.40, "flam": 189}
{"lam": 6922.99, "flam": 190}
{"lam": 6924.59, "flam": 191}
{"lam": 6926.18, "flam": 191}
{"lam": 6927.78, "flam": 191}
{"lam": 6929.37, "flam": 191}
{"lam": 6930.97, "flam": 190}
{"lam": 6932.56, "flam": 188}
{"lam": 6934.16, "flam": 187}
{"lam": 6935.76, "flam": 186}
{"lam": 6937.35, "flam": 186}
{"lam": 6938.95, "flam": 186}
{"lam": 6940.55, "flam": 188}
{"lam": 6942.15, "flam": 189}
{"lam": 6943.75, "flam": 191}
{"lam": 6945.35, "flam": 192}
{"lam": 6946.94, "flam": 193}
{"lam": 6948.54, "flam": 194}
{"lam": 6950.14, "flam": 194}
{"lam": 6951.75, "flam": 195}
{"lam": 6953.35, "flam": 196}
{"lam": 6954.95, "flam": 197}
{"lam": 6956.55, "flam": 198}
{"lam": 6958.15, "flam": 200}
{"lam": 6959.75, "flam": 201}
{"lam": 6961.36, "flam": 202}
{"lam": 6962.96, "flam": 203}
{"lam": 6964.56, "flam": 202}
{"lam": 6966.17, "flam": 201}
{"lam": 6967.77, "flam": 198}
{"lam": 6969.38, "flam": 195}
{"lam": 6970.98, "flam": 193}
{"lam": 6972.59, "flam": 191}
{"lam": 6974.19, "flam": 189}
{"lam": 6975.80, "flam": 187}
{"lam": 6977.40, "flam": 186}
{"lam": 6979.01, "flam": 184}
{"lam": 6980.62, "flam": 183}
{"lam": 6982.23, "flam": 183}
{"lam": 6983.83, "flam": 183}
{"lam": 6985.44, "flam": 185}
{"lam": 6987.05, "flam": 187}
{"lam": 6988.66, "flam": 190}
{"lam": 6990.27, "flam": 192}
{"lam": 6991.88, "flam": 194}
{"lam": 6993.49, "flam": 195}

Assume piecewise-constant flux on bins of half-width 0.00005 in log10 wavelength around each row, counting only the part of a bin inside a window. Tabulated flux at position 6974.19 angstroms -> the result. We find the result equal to 189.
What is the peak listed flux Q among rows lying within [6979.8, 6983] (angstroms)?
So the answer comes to 183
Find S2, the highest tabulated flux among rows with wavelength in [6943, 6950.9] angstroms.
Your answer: 194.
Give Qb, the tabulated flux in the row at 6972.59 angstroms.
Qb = 191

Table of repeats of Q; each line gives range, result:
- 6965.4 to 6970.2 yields 201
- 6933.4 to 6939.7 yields 187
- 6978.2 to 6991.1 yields 192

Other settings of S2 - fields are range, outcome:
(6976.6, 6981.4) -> 186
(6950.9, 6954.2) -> 196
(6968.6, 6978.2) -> 195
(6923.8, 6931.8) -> 191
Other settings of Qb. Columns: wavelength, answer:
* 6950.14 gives 194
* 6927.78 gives 191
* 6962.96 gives 203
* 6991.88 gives 194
